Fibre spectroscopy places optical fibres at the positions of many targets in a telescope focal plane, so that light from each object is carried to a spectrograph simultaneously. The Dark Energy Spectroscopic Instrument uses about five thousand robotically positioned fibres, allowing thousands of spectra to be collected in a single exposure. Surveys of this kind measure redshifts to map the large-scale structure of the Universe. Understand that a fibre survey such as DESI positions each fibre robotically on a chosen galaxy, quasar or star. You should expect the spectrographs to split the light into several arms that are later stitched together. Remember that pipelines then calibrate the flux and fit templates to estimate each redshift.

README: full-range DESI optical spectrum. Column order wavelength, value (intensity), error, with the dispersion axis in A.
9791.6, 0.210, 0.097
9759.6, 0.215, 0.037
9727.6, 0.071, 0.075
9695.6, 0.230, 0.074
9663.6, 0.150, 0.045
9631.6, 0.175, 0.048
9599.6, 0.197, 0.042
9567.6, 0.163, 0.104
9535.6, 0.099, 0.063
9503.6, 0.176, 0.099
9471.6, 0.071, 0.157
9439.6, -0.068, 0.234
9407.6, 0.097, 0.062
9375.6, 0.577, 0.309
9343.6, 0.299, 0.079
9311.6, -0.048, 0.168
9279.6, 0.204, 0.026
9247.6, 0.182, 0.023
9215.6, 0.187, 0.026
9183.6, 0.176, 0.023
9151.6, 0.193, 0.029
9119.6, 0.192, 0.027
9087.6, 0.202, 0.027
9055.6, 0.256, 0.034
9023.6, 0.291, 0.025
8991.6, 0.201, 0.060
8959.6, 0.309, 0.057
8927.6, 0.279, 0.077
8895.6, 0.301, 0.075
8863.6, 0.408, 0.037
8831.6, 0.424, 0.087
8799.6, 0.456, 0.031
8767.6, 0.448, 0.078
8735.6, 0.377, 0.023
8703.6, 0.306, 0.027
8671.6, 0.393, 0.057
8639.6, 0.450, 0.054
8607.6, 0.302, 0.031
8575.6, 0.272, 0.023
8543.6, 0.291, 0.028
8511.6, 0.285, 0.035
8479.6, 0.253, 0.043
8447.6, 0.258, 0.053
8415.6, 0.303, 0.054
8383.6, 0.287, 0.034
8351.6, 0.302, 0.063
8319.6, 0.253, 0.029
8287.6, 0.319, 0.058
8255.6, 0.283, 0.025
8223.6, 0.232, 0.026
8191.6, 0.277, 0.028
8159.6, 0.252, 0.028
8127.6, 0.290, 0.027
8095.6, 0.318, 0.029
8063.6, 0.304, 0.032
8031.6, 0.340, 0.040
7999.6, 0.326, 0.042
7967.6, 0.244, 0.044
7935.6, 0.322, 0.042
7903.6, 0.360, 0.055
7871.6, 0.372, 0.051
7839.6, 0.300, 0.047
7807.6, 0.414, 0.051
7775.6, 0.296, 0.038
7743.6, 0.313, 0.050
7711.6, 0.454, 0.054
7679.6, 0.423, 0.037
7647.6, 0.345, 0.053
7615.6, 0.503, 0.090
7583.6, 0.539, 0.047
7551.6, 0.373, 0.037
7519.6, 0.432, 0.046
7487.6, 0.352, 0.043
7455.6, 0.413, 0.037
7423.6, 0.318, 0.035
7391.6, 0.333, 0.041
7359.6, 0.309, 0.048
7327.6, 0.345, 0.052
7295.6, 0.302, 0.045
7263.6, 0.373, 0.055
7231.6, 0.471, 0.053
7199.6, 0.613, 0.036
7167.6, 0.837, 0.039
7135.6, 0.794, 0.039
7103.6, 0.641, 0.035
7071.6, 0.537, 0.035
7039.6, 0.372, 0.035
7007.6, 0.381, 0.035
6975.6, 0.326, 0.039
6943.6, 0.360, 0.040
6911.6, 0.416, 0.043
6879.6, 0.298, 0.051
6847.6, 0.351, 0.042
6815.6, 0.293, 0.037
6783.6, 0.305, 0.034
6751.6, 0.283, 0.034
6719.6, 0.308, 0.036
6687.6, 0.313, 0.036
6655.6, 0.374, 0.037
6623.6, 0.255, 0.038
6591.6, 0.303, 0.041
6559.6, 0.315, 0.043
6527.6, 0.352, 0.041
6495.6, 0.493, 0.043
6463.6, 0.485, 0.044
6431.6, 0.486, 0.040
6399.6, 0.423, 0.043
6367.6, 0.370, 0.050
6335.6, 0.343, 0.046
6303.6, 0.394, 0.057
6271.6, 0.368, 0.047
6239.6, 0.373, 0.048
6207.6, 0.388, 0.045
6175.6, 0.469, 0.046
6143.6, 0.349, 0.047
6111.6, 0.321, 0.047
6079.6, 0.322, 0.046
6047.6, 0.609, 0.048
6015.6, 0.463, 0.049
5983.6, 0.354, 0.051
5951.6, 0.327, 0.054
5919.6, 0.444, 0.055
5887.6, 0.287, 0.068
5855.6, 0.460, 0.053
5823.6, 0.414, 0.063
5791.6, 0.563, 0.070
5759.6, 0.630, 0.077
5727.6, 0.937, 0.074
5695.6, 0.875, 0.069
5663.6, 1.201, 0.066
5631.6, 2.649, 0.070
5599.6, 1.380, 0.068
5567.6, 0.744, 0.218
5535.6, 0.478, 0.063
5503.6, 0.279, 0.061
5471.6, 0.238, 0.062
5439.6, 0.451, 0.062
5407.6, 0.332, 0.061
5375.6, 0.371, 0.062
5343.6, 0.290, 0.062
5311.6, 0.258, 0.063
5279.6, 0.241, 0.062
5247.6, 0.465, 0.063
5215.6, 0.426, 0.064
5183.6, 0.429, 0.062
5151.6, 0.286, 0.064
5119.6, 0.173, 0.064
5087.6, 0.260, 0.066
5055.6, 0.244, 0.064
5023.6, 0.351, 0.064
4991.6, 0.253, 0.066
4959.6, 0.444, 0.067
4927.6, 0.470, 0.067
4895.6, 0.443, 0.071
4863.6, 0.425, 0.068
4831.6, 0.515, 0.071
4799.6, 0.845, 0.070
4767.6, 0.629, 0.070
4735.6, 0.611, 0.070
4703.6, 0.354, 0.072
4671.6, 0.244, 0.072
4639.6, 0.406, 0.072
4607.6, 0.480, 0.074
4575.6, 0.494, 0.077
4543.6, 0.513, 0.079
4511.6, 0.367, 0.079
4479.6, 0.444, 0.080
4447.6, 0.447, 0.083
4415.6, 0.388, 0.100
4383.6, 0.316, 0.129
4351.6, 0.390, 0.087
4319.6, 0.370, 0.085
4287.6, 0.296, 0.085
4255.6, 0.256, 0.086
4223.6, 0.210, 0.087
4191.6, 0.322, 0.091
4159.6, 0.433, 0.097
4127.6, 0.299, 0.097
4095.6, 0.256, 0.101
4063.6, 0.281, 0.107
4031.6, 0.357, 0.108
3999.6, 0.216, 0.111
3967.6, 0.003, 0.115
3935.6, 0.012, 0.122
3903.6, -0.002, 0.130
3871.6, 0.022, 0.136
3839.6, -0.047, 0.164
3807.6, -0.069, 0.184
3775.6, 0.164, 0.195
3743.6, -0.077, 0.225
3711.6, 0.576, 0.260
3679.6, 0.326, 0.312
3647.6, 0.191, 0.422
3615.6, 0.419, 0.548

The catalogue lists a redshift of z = 3.622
